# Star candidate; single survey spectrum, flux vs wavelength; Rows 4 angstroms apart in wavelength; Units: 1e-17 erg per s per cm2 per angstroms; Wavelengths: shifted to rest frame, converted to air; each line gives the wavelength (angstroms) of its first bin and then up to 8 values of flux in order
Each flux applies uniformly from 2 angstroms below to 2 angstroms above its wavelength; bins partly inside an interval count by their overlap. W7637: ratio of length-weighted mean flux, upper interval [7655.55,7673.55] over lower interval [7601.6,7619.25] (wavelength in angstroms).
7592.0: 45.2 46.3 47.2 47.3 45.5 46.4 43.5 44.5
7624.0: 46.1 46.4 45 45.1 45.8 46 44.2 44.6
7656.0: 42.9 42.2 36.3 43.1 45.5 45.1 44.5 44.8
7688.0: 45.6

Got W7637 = 0.92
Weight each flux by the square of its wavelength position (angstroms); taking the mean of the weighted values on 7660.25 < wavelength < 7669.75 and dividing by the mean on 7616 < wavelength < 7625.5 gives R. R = 0.90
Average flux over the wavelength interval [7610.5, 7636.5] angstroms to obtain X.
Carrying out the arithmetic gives 45.3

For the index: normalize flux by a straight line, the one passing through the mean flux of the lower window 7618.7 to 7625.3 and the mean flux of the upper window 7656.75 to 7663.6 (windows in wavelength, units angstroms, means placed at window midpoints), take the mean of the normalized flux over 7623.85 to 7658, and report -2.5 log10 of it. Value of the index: -0.05 mag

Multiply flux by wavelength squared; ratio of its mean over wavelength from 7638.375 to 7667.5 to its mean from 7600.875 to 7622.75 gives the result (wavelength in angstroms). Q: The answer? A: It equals 0.96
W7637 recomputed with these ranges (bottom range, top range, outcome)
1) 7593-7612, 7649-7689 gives 0.93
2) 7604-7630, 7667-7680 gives 0.98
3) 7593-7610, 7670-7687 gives 0.97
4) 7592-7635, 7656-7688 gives 0.94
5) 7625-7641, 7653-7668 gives 0.90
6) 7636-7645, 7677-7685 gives 0.98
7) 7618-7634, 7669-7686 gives 0.99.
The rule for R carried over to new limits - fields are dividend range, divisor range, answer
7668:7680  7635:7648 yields 0.99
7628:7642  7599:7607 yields 0.97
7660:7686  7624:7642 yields 0.96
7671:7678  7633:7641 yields 1.01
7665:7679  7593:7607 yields 0.96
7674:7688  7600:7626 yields 1.00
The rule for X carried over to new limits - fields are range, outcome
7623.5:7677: 44.1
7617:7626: 45.1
